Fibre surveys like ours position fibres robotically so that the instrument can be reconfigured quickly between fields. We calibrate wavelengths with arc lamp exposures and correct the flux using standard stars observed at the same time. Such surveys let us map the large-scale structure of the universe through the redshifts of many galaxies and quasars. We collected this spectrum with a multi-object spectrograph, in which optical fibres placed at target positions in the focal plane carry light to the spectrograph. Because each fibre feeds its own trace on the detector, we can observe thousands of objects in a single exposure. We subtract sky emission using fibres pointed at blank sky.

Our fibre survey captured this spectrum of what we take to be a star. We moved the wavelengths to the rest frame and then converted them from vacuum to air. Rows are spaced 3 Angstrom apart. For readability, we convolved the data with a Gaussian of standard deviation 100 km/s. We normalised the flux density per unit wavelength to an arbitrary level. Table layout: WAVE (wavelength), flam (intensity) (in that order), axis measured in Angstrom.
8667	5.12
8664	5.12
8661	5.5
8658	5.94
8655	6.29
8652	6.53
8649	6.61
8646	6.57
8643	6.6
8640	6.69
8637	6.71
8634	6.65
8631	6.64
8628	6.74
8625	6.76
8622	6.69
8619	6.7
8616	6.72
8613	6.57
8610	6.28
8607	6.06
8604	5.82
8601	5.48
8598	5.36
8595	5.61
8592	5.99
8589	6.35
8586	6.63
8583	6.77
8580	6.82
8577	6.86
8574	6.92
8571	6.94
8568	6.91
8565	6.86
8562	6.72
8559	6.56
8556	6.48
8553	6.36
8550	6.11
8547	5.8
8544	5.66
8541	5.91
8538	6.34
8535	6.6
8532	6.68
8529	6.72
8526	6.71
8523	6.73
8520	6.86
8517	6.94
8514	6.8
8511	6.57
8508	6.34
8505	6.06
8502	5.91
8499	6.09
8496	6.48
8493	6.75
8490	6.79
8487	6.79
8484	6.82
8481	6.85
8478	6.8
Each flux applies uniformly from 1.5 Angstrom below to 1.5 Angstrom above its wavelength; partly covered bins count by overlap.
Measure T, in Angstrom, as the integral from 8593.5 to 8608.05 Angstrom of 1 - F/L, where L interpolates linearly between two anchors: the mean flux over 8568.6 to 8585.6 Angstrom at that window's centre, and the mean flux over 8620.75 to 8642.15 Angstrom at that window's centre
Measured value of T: 2.4 Angstrom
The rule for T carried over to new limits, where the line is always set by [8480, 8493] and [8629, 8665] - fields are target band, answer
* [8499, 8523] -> 0.9 Angstrom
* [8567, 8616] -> 1.2 Angstrom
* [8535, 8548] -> 1.2 Angstrom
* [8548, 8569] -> 0.2 Angstrom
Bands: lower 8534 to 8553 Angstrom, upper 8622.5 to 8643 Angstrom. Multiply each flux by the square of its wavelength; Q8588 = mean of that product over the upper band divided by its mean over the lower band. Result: 1.12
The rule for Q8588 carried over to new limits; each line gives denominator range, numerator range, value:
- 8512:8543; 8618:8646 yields 1.04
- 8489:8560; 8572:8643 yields 1.02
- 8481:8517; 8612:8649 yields 1.05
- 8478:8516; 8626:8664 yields 1.01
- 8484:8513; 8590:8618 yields 0.96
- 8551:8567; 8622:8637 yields 1.03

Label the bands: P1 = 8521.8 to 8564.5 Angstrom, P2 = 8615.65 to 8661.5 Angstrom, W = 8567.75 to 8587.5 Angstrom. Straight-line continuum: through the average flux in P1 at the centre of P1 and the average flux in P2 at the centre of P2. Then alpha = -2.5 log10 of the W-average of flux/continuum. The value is -0.06 mag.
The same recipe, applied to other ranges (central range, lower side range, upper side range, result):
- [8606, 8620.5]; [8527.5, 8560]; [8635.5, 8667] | -0.04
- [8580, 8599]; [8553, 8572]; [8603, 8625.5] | 0.07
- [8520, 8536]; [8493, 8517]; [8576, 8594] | -0.05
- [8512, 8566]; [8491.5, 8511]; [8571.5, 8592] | 0.00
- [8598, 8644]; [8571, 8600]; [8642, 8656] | 0.00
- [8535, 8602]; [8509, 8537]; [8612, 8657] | 0.06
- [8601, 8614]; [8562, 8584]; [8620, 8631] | 0.11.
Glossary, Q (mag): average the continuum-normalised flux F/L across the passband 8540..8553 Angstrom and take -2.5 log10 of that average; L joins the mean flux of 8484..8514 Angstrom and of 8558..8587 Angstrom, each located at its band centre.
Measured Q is 0.13 mag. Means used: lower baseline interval 6.46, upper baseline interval 6.81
